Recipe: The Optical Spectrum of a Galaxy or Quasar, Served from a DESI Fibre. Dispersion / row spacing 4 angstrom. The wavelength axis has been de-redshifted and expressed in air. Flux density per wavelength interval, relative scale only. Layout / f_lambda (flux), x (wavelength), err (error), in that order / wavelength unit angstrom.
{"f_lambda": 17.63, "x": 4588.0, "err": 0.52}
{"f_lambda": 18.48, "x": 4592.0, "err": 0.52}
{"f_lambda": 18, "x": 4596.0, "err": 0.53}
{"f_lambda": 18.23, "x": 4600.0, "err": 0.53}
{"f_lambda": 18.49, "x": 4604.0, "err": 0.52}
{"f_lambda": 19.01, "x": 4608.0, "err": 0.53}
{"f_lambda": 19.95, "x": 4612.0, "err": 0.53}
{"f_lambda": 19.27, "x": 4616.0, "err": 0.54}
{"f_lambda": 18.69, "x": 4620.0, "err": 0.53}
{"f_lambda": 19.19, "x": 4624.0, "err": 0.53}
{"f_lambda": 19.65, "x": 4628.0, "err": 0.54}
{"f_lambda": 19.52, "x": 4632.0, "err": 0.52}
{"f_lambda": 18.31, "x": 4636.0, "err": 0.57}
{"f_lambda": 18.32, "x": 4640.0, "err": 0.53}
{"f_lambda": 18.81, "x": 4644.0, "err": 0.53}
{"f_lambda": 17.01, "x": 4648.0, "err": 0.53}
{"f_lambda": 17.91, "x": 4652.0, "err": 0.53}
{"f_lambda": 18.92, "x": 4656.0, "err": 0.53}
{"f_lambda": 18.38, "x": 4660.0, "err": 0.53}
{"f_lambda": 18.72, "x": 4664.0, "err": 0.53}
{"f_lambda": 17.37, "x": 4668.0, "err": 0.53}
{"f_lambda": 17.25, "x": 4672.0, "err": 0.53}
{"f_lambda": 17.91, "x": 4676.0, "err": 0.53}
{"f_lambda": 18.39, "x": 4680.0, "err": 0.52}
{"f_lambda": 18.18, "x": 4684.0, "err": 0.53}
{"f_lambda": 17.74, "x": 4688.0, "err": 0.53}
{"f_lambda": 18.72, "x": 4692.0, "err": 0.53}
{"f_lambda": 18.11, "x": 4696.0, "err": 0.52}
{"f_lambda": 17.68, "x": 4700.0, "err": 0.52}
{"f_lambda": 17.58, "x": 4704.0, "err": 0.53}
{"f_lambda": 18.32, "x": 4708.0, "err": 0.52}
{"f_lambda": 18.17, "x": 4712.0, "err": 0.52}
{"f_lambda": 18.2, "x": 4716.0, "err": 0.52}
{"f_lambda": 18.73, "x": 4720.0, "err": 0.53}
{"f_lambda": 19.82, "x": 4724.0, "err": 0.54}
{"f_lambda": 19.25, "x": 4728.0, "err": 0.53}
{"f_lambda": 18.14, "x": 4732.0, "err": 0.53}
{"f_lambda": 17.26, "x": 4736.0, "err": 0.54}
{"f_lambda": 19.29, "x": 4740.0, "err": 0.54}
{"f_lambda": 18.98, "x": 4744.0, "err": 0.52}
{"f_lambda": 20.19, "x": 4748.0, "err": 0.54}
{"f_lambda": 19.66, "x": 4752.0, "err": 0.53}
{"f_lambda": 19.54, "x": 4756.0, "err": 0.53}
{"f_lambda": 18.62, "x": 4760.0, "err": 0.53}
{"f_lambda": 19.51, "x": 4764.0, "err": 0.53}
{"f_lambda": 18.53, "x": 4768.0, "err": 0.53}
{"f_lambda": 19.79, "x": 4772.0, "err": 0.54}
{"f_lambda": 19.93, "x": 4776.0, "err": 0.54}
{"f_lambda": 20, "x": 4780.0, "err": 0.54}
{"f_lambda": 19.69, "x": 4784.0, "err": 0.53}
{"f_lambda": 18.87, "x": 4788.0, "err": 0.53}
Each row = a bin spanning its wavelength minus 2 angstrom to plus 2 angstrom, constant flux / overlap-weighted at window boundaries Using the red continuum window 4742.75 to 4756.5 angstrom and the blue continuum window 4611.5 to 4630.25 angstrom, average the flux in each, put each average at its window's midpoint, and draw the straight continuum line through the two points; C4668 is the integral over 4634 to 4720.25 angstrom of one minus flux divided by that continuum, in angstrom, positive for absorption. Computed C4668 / 5.9 angstrom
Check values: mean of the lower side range 19.3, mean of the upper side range 19.6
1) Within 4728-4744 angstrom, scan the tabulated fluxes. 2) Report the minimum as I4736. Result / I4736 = 17.26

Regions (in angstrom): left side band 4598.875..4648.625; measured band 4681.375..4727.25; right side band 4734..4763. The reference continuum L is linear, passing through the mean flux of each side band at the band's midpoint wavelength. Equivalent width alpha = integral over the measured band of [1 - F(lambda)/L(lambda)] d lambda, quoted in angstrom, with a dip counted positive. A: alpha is 1.7 angstrom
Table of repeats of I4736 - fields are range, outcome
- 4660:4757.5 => 17.25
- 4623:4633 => 19.19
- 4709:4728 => 18.17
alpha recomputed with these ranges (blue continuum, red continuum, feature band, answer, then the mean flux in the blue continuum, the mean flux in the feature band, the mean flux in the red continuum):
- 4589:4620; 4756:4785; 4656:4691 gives 1.8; 18.7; 18.1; 19.4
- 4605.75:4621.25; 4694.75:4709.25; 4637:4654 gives 0.7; 19.2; 18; 17.9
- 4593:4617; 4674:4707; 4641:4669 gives 0.2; 18.8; 18.2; 18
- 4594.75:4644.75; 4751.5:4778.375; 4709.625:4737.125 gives 1.0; 18.9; 18.5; 19.4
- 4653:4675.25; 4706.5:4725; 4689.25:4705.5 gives 0.3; 18.1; 18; 18.6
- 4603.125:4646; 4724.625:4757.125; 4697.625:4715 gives 1.0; 19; 18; 19.1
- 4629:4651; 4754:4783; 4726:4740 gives 0.6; 18.4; 18.4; 19.4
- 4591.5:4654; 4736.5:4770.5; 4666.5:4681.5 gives 0.9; 18.7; 17.7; 19.2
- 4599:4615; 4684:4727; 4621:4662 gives 0.3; 19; 18.6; 18.3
